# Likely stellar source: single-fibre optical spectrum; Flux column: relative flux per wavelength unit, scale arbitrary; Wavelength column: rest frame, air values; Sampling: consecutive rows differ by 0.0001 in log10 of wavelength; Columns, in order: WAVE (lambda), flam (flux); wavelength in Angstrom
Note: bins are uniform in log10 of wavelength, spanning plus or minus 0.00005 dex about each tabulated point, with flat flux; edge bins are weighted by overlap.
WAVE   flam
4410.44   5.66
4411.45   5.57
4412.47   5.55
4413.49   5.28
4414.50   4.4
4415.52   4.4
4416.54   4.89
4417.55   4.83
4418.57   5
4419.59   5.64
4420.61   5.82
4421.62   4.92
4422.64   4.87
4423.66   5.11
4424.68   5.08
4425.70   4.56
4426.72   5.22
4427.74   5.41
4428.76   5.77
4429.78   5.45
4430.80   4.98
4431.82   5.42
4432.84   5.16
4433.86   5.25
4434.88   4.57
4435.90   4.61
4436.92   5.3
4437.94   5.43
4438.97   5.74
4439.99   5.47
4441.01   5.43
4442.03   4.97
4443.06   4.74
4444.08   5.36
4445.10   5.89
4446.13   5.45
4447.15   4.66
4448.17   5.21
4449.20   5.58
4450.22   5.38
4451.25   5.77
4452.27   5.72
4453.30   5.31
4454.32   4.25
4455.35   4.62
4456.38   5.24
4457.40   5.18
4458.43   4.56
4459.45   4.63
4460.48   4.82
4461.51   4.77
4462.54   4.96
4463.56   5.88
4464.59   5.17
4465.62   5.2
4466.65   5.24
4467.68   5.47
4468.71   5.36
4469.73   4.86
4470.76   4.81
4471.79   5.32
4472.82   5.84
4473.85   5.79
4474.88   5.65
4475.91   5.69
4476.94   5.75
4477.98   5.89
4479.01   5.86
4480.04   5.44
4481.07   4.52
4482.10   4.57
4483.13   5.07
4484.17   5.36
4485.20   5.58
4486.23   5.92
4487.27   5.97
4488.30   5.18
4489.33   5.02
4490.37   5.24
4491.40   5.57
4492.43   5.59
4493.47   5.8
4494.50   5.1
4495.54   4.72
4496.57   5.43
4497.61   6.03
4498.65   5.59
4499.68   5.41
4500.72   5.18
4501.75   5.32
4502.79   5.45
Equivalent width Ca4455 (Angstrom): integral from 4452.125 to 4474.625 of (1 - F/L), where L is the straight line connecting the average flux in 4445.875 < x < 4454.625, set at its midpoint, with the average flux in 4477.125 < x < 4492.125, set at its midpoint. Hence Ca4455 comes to 0.8 Angstrom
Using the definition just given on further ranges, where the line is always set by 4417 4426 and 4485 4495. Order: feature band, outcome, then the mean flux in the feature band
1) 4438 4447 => -0.2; 5.35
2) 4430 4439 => 0.1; 5.14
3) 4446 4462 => 0.7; 5.06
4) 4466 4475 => 0.0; 5.36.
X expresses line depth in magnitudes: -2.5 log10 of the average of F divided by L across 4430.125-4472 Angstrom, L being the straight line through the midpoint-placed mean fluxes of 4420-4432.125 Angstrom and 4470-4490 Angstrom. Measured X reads 0.03 mag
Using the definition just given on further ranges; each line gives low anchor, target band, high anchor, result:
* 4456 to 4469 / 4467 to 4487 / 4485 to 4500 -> -0.03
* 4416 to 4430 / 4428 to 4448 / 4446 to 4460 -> -0.02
